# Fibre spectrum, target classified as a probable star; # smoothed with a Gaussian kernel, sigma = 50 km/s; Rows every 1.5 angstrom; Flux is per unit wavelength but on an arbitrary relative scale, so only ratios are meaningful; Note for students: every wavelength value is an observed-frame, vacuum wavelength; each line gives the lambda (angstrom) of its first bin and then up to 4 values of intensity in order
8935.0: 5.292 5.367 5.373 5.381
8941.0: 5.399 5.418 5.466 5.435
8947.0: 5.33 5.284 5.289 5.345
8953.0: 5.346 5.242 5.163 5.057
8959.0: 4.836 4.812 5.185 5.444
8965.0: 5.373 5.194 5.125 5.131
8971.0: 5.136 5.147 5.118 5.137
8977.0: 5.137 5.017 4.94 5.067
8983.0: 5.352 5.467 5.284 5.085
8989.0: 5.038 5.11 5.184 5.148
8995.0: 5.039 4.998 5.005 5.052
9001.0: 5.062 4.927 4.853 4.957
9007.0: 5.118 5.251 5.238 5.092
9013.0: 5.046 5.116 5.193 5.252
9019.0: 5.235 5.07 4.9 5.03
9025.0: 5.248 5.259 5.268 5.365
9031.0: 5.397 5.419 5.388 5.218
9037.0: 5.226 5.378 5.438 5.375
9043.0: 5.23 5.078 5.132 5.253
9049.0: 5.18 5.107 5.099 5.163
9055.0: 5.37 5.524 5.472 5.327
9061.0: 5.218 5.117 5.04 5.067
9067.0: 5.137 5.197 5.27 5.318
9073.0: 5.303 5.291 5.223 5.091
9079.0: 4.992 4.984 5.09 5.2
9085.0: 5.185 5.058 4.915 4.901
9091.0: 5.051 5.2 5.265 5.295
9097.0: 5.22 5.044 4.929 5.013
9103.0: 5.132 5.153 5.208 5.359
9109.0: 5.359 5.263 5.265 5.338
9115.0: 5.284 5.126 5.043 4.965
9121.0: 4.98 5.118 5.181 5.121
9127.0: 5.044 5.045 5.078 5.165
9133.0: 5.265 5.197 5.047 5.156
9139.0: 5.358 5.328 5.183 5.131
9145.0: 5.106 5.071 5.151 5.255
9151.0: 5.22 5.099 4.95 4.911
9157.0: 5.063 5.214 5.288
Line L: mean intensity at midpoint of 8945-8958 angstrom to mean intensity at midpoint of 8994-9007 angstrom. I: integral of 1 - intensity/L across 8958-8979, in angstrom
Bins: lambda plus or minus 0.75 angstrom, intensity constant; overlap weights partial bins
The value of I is 0.2 angstrom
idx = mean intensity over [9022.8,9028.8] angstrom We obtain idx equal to 5.2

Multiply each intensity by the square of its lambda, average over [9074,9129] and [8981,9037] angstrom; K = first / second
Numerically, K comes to 1.02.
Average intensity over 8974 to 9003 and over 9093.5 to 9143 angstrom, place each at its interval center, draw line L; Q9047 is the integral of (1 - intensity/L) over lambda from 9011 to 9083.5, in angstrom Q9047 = -1.1 angstrom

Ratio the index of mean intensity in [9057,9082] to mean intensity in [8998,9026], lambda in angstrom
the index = 1.02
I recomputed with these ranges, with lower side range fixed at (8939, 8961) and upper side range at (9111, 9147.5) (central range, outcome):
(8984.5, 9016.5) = 0.82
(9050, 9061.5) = -0.21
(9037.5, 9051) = -0.11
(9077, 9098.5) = 0.31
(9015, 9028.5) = 0.14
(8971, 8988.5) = 0.28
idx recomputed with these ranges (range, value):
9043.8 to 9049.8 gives 5.16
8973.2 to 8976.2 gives 5.13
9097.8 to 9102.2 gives 4.99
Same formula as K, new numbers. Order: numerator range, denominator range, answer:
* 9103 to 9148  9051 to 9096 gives 1.01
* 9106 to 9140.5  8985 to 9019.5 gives 1.04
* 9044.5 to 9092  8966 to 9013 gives 1.03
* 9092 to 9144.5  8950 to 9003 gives 1.04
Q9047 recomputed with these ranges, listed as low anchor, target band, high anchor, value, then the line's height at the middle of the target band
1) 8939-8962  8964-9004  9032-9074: 1.0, 5.25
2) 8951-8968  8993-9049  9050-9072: 0.4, 5.21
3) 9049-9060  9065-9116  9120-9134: 0.3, 5.2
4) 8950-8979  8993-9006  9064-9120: 0.4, 5.16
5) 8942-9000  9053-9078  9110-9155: -0.4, 5.16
